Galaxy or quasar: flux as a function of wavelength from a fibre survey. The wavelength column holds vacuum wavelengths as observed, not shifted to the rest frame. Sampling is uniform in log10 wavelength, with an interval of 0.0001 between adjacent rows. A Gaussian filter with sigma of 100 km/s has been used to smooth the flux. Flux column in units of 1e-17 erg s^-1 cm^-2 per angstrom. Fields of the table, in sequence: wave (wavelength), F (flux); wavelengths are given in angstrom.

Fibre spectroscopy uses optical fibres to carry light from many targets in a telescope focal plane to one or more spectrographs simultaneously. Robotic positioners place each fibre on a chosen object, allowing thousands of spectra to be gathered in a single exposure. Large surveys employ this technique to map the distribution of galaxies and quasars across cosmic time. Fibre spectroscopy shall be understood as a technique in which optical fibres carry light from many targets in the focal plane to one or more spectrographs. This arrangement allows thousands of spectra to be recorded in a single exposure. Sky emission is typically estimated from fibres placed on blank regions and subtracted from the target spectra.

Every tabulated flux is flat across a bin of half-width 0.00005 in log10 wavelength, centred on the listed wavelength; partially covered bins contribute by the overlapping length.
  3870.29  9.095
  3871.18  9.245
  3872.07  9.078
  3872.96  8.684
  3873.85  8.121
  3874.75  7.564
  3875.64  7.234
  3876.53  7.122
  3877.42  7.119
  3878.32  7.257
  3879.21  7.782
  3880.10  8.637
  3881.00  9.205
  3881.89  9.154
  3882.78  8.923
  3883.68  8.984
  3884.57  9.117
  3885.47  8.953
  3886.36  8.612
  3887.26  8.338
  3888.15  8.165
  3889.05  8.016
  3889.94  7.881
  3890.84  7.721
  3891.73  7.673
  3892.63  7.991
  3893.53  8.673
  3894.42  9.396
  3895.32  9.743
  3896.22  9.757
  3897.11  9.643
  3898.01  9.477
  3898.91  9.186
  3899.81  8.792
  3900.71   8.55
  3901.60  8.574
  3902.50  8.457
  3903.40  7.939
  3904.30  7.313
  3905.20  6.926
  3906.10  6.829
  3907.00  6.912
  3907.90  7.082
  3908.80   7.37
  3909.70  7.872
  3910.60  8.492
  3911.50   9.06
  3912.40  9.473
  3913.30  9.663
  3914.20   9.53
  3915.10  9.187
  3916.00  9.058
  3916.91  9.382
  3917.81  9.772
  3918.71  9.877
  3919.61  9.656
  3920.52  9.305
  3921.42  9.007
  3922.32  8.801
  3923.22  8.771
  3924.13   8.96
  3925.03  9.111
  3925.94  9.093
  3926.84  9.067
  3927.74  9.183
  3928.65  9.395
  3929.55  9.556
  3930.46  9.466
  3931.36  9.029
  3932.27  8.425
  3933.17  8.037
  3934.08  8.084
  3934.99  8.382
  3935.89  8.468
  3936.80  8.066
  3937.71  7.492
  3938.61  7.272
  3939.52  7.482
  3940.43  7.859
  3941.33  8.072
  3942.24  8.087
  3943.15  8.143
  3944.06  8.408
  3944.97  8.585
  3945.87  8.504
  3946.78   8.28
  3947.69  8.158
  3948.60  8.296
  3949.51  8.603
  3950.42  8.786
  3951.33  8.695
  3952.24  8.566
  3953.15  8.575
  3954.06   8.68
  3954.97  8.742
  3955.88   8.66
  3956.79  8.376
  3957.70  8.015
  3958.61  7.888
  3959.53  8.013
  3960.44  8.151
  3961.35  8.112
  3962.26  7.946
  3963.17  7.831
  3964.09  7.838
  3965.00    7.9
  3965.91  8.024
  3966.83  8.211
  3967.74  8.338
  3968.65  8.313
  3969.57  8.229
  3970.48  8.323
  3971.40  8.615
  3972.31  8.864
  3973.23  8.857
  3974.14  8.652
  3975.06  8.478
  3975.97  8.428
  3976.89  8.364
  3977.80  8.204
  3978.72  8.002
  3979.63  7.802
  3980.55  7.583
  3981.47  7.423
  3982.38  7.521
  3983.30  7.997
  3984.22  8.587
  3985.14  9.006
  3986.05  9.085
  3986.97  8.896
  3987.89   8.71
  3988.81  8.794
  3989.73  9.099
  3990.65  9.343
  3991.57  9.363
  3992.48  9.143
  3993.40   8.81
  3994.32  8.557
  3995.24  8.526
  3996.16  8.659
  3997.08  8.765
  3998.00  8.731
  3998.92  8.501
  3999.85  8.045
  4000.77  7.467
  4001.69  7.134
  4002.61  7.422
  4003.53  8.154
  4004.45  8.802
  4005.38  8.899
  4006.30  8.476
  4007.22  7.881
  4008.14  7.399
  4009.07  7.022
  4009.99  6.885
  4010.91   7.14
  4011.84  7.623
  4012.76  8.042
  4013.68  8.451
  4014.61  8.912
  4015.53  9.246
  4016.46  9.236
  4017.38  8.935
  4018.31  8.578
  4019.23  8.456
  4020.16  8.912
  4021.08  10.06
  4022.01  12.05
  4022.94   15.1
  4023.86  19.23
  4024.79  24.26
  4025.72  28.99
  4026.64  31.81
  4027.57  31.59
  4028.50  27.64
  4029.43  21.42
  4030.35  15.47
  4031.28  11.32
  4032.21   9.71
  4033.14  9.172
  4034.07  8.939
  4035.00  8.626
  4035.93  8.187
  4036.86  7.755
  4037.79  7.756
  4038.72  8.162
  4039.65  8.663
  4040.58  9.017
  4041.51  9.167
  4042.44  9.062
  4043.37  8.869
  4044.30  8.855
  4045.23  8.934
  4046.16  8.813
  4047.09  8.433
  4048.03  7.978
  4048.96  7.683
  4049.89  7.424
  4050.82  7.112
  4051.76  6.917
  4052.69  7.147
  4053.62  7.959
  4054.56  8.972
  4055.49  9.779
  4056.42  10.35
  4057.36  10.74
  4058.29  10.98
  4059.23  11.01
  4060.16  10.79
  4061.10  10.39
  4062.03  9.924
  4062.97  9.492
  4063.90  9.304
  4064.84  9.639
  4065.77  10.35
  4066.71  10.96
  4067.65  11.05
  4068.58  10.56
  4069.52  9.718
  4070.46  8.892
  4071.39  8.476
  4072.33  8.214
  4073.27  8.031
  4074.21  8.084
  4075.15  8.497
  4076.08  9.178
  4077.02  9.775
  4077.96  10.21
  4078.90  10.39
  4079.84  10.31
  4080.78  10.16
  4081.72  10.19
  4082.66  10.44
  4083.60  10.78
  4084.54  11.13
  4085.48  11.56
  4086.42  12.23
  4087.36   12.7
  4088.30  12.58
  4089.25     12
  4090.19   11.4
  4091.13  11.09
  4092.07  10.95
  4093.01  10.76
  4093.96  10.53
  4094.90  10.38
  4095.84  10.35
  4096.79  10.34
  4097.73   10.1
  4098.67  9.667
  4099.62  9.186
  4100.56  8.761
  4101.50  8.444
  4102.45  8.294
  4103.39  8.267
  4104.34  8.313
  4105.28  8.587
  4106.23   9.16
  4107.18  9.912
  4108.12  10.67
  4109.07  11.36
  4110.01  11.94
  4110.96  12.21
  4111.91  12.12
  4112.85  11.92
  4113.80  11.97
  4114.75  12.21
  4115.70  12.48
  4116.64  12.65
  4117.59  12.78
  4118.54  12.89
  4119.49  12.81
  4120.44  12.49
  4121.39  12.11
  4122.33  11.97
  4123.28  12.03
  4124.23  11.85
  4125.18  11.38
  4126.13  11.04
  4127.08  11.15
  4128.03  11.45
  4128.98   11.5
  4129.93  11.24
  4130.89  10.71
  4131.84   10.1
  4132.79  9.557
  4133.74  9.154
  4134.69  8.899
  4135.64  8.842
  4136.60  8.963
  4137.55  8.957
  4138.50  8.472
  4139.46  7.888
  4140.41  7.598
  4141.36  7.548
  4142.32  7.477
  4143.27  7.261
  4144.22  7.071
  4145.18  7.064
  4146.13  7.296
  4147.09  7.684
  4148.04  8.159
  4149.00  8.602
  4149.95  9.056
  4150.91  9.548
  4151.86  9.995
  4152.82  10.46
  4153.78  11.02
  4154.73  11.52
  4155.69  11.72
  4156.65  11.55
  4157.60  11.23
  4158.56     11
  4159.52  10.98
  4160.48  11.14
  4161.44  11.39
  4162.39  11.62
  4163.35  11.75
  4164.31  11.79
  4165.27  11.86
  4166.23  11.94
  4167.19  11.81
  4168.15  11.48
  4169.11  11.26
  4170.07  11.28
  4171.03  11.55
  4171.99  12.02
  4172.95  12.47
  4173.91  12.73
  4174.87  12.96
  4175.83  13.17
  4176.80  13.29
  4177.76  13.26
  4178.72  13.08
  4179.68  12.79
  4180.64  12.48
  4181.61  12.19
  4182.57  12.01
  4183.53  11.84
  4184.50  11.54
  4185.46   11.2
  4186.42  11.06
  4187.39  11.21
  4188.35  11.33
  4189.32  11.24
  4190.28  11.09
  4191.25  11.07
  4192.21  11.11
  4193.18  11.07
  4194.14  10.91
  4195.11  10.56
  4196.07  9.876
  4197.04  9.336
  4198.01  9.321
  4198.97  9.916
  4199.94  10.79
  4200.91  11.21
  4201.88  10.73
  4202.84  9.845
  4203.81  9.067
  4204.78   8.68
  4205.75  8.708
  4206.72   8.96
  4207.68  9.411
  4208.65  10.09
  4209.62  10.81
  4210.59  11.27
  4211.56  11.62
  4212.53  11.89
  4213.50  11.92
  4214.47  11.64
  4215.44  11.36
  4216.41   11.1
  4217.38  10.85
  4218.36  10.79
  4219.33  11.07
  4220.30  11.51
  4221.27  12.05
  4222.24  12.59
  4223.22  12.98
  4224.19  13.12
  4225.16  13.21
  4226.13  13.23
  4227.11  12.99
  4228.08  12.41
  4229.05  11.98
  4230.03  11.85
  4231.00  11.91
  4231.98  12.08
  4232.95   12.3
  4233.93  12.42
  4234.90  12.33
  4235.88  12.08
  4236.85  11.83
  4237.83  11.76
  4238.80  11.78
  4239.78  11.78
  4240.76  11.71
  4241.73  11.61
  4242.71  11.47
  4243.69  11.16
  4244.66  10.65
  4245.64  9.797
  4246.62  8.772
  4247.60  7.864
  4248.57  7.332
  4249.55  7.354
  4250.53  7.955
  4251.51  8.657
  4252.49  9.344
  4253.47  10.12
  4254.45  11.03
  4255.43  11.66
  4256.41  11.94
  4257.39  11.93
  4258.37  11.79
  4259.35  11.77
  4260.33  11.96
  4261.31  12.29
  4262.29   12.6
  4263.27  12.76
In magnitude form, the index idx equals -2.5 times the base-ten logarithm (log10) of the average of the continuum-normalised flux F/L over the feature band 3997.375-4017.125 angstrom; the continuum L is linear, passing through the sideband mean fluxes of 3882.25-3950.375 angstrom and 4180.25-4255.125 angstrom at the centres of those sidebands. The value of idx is 0.152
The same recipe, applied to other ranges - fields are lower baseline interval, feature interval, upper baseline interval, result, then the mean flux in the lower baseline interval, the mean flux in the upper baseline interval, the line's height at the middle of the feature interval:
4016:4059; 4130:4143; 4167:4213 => 0.28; 11.8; 11.2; 11.4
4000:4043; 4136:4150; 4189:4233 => 0.38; 11.5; 11.1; 11.3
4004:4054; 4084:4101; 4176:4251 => 0.02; 11.1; 11.2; 11.1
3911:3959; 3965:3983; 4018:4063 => 0.20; 8.7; 11.8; 9.85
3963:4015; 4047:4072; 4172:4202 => 0.01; 8.28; 11.5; 9.44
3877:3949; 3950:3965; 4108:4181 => 0.09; 8.55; 10.9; 9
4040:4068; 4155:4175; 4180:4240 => -0.09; 9.23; 11.3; 10.7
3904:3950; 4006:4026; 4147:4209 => -0.15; 8.53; 11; 9.41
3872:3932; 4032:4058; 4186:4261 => 0.13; 8.62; 11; 9.67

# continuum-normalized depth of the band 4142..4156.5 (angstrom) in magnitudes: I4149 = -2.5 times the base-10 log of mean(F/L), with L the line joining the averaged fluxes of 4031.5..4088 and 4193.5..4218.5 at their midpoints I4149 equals 0.117 mag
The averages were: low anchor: 9.41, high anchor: 10.4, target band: 9.01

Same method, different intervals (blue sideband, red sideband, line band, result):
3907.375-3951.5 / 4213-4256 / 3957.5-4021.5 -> 0.10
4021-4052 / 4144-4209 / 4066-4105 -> 0.20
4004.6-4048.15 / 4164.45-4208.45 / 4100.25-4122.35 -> 0.04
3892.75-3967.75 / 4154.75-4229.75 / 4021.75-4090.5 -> -0.15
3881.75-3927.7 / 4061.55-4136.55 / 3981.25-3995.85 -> 0.09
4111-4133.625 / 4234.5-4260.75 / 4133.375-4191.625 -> 0.07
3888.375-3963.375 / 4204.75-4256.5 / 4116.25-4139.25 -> -0.07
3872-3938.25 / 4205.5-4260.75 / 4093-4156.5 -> 0.02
